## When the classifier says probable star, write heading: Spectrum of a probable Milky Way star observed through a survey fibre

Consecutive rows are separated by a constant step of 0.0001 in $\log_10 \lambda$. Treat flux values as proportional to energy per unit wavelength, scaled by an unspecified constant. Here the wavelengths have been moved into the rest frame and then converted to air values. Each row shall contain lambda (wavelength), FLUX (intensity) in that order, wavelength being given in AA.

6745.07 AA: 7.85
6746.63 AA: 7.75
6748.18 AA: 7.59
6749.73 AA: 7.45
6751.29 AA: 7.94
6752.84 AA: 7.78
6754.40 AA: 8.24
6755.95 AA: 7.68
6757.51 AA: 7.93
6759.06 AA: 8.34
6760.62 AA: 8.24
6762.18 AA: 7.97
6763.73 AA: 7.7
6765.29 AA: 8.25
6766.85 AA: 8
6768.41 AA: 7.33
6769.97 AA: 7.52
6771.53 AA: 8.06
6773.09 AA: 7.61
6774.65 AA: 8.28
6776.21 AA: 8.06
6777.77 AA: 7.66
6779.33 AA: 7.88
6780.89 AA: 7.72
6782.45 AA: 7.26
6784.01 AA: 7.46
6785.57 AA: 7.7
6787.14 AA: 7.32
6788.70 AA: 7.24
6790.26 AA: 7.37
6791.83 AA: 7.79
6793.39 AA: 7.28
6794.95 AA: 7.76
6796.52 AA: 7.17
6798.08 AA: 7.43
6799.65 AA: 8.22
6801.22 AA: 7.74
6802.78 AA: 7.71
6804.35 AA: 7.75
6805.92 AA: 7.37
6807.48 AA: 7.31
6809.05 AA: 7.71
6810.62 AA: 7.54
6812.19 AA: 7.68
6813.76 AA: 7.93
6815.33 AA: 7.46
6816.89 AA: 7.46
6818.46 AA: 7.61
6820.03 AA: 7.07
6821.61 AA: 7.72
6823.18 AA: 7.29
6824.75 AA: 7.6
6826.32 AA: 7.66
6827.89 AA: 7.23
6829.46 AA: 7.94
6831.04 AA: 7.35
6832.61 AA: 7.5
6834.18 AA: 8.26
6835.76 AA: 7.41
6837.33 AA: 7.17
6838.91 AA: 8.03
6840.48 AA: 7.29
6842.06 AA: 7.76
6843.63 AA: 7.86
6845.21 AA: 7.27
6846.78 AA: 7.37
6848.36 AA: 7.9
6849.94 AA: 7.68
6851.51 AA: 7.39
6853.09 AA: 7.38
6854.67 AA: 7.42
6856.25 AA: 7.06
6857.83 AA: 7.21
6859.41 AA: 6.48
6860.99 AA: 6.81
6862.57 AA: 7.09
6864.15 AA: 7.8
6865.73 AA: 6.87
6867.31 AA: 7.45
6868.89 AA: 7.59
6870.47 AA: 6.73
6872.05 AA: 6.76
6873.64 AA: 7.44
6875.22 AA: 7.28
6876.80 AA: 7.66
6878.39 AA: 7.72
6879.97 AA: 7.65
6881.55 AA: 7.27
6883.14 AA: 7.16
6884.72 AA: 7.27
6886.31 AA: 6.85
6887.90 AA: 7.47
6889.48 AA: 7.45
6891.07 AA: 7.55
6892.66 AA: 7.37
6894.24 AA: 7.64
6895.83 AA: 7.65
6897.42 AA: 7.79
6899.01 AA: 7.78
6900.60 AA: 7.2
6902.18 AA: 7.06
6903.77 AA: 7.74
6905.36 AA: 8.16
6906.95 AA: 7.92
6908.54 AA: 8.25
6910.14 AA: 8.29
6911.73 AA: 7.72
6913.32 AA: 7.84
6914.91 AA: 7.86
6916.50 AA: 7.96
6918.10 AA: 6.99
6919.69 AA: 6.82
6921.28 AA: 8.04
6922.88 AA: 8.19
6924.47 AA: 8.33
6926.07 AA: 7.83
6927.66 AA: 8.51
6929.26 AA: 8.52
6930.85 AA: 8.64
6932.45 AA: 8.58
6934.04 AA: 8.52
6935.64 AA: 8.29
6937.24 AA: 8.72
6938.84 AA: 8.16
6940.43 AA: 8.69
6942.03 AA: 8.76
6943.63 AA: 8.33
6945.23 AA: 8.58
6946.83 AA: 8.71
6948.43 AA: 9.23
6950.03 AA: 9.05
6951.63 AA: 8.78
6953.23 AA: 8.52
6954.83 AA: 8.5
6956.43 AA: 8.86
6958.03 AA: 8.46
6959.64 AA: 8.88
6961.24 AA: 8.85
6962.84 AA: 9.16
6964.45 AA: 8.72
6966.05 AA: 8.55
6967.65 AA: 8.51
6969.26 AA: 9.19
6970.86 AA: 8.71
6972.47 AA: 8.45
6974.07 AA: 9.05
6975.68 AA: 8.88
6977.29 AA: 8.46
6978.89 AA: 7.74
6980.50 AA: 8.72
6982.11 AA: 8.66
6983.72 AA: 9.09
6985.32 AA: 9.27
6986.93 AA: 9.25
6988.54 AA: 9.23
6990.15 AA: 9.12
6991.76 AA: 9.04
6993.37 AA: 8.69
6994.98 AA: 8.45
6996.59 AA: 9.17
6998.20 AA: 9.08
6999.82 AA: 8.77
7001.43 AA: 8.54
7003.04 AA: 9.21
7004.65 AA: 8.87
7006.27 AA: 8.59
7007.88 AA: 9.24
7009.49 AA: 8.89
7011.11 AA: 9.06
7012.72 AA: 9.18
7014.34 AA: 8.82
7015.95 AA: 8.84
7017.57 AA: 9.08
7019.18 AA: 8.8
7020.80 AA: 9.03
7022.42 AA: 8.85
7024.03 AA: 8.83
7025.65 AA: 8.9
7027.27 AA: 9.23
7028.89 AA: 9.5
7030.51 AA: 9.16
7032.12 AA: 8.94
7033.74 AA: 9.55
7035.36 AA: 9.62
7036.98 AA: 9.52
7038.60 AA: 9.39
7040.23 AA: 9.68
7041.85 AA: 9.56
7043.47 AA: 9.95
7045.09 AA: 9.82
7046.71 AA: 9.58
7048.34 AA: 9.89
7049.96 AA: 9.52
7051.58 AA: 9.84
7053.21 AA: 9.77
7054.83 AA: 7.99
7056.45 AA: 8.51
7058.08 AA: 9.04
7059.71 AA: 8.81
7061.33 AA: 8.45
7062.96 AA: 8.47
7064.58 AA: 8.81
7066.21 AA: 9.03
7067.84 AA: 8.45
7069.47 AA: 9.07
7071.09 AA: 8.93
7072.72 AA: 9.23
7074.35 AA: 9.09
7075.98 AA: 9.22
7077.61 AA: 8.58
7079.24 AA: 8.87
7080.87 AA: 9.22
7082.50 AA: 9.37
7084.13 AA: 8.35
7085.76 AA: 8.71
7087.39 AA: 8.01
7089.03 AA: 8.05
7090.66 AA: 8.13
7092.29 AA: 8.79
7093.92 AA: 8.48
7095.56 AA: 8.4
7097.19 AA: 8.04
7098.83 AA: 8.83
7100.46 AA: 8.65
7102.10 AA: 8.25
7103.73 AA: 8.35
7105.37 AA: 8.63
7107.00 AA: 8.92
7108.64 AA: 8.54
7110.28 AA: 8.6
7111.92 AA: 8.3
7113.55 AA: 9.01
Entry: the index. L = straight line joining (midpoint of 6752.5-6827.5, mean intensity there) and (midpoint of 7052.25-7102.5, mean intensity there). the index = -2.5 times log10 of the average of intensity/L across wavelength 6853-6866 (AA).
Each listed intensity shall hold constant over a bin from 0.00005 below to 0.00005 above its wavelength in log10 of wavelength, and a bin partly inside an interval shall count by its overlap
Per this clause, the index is 0.12 mag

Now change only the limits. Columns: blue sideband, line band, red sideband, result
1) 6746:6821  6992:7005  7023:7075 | 0.01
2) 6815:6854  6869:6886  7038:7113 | 0.07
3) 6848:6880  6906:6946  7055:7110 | -0.07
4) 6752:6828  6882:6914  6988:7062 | 0.10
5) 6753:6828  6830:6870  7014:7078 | 0.08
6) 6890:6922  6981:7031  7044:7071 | -0.05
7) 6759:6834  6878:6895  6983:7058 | 0.12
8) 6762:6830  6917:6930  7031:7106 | 0.05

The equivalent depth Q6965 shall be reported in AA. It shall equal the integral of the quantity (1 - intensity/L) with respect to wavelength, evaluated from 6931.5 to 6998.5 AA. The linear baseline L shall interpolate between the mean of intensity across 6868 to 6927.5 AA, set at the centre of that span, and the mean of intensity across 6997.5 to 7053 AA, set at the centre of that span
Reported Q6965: -2.4 AA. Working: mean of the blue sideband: 7.59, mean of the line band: 8.75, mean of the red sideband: 9.22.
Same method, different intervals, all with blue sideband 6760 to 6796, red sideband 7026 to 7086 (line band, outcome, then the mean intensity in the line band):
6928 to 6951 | -0.2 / 8.63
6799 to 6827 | 1.0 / 7.6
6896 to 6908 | 1.0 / 7.68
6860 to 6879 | 2.2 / 7.25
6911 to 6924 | 1.1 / 7.7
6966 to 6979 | 0.1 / 8.67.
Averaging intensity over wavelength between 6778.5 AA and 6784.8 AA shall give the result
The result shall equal 7.59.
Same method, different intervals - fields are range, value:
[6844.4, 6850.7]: 7.55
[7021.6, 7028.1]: 8.95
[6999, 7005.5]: 8.83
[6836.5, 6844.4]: 7.62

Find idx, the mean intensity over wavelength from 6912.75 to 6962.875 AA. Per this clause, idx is 8.4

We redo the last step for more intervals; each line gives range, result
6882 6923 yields 7.6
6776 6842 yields 7.57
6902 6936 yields 8.02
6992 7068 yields 9.09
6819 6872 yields 7.4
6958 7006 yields 8.83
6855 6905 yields 7.33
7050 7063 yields 8.92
